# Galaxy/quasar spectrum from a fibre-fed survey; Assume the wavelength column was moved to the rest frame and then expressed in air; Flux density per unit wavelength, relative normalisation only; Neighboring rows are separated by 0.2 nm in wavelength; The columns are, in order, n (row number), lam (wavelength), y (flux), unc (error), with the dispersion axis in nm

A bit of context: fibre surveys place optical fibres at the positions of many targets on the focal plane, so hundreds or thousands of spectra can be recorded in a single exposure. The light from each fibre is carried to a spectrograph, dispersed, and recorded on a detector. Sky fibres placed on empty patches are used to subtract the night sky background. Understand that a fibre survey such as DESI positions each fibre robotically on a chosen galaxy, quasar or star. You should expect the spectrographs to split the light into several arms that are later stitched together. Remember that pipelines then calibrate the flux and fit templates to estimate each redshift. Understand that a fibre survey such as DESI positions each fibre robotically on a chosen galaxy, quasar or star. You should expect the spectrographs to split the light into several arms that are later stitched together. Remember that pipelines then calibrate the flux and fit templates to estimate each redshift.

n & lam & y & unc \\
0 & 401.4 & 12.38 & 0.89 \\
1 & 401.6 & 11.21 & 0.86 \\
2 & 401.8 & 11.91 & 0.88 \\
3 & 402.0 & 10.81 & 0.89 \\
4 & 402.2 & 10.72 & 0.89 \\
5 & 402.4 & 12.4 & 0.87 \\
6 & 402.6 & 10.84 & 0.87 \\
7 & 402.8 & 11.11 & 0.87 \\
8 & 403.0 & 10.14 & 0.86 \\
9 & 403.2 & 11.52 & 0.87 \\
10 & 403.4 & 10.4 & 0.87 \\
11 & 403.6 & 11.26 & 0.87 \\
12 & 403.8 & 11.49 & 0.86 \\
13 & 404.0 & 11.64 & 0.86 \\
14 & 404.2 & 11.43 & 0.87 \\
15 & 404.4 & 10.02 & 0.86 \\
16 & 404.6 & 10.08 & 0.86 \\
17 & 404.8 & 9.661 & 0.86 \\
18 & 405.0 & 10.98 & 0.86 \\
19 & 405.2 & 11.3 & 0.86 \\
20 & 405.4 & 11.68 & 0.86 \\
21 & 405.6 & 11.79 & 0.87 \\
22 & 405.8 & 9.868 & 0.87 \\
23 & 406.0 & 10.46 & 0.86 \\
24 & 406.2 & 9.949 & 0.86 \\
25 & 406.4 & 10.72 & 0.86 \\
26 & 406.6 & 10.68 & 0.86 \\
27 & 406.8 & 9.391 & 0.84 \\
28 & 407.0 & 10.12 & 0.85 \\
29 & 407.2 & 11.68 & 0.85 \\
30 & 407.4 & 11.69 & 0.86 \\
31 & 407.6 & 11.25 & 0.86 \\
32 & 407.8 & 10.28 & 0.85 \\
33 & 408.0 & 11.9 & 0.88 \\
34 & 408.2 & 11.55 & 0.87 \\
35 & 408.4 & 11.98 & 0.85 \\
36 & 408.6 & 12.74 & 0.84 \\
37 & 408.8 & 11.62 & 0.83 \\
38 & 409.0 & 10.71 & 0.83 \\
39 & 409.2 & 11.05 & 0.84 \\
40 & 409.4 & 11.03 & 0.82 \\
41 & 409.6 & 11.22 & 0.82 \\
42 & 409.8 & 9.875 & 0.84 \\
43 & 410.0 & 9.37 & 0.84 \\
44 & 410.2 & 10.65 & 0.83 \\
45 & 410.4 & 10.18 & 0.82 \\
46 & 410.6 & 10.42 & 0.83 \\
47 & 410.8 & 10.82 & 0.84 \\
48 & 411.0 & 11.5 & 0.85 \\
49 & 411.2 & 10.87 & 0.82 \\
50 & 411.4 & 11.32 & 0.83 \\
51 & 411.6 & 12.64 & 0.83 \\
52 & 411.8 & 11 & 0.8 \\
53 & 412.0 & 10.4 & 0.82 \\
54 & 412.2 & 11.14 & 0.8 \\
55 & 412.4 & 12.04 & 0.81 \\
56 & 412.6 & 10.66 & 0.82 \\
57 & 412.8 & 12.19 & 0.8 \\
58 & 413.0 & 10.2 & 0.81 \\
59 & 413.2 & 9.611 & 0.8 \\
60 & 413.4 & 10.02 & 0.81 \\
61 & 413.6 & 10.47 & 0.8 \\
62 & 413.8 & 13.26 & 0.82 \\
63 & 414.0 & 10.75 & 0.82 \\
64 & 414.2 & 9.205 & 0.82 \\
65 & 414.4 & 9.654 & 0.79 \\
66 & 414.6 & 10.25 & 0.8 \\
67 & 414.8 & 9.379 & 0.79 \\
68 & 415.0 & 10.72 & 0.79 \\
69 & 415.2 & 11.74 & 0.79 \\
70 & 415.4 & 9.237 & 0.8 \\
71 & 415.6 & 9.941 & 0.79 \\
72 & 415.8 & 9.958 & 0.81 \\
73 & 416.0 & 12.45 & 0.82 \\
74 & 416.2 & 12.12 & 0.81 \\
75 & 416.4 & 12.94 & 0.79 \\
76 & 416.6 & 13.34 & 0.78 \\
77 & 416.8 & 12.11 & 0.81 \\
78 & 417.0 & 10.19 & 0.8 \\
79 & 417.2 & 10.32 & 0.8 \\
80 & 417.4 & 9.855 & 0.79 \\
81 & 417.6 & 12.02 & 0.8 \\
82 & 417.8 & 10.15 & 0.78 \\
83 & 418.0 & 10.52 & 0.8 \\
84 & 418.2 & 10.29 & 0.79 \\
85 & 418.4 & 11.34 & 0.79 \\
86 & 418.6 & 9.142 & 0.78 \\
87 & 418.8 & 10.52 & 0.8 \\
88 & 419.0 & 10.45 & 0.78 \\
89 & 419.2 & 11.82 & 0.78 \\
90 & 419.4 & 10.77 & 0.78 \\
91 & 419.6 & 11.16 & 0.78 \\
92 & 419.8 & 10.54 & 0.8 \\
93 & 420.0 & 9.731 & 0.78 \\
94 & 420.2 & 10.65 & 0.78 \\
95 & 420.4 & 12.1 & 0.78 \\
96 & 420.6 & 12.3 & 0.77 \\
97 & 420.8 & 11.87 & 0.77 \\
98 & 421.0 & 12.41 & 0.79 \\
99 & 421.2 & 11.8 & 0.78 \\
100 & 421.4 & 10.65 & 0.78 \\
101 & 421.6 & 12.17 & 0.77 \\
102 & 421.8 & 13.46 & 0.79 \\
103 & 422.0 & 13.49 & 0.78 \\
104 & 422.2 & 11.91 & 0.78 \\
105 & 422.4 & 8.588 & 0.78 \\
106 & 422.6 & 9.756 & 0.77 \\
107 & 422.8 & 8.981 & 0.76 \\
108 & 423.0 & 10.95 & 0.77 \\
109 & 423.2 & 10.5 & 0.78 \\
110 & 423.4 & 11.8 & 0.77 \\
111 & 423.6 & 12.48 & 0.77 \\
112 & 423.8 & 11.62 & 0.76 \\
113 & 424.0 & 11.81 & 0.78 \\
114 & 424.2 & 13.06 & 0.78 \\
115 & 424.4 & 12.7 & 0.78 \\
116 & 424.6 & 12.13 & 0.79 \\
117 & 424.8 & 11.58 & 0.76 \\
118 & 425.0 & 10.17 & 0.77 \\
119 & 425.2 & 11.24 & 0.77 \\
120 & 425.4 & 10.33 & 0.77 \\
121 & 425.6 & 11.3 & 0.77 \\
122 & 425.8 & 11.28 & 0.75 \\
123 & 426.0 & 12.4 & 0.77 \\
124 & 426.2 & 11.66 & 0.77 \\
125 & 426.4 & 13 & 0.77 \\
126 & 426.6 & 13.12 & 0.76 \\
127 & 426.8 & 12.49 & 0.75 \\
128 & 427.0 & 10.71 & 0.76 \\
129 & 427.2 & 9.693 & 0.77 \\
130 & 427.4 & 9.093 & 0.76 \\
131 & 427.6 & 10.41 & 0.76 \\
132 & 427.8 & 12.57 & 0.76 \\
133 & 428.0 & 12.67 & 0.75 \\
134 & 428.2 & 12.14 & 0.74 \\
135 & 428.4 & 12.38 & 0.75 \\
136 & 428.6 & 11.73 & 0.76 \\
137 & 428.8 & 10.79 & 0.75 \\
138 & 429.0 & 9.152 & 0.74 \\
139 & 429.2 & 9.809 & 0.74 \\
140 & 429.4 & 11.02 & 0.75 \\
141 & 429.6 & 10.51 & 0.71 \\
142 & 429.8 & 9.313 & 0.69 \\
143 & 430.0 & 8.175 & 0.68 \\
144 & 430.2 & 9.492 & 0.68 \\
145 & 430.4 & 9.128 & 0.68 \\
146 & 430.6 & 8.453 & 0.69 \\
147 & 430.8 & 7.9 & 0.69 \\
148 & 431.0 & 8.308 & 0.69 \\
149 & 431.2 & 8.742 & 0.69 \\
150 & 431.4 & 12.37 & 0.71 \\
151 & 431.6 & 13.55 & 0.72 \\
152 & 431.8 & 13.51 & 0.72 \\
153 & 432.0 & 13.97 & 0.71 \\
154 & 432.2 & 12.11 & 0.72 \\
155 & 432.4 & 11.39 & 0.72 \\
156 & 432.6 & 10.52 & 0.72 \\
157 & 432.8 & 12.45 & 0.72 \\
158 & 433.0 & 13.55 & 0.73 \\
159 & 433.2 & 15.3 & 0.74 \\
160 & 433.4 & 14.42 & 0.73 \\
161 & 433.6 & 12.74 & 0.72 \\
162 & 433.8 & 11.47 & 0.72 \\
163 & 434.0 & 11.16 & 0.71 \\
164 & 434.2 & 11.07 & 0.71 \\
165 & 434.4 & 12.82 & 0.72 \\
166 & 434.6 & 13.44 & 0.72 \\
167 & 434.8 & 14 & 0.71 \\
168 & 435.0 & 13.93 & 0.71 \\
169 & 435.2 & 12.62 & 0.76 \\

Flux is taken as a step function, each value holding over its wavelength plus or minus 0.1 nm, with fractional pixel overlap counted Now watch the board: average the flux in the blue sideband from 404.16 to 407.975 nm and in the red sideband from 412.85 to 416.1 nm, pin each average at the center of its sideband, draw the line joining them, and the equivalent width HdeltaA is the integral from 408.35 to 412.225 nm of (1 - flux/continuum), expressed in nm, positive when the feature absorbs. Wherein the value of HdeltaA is -0.16 nm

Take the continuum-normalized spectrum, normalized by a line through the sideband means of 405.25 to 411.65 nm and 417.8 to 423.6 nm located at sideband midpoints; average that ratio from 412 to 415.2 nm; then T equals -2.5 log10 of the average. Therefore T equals 0.03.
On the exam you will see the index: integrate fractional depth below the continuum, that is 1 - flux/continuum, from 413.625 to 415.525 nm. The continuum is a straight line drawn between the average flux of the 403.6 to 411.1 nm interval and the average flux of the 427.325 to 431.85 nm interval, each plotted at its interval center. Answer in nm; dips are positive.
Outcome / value 0.05 nm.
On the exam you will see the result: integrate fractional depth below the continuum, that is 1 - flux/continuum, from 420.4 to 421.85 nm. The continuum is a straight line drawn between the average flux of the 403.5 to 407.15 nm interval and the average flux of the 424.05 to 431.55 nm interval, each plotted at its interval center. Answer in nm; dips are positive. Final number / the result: -0.16 nm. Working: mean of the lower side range 10.7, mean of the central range 12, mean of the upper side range 10.9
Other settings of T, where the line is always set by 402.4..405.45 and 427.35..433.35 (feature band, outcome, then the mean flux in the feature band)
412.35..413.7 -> 0.03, 10.7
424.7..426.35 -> -0.03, 11.3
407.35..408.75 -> -0.06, 11.6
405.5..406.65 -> 0.04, 10.6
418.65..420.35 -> 0.03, 10.7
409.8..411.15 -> 0.05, 10.5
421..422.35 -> -0.10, 12.1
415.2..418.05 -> -0.01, 11.1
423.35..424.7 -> -0.11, 12.2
